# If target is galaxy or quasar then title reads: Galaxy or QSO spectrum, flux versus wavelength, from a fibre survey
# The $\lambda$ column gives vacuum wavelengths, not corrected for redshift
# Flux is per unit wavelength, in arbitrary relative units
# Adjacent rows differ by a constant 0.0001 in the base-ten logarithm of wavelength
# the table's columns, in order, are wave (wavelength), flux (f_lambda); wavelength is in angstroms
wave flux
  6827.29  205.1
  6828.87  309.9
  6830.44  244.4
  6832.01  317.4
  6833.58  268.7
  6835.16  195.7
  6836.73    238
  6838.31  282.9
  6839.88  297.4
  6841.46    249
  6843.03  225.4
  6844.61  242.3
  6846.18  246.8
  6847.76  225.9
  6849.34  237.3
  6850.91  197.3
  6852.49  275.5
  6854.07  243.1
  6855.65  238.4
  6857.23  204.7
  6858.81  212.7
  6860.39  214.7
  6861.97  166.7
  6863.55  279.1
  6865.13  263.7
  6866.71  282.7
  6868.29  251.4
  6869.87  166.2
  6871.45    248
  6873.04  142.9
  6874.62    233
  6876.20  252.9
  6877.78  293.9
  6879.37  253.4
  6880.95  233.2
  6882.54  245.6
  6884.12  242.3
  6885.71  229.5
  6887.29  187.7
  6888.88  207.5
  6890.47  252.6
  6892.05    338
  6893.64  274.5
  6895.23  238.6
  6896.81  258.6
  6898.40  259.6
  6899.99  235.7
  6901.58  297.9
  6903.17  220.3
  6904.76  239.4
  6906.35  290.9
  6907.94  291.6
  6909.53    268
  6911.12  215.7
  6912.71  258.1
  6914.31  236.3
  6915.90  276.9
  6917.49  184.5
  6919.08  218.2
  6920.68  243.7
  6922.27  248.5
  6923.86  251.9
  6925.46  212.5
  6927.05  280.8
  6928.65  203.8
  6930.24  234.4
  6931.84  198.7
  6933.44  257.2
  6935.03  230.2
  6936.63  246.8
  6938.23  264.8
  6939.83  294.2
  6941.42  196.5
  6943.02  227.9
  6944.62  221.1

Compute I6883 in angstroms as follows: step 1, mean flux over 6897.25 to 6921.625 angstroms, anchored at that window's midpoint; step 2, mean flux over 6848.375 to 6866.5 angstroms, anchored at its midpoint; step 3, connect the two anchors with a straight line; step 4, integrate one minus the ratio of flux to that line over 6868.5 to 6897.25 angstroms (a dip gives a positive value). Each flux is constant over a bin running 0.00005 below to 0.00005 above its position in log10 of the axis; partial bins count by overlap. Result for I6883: 0.2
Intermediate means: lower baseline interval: 232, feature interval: 239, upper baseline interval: 249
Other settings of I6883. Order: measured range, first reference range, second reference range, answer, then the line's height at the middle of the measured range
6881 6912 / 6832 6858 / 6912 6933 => -1.84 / 238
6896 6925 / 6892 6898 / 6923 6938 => 0.61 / 255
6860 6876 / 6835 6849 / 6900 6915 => 1.56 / 251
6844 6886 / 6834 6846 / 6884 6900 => 2.36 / 248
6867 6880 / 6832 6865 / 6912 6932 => 0.34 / 238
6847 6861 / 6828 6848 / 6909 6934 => 1.42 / 254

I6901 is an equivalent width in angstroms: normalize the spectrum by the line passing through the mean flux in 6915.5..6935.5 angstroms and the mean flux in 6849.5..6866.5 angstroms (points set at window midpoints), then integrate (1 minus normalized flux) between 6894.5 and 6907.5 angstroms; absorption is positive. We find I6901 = -1.3 angstroms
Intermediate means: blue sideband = 232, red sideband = 233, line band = 256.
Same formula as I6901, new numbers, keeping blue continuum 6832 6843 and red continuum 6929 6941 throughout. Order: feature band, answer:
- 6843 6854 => 0.8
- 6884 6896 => 0.2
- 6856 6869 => 1.0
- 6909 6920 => 0.5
